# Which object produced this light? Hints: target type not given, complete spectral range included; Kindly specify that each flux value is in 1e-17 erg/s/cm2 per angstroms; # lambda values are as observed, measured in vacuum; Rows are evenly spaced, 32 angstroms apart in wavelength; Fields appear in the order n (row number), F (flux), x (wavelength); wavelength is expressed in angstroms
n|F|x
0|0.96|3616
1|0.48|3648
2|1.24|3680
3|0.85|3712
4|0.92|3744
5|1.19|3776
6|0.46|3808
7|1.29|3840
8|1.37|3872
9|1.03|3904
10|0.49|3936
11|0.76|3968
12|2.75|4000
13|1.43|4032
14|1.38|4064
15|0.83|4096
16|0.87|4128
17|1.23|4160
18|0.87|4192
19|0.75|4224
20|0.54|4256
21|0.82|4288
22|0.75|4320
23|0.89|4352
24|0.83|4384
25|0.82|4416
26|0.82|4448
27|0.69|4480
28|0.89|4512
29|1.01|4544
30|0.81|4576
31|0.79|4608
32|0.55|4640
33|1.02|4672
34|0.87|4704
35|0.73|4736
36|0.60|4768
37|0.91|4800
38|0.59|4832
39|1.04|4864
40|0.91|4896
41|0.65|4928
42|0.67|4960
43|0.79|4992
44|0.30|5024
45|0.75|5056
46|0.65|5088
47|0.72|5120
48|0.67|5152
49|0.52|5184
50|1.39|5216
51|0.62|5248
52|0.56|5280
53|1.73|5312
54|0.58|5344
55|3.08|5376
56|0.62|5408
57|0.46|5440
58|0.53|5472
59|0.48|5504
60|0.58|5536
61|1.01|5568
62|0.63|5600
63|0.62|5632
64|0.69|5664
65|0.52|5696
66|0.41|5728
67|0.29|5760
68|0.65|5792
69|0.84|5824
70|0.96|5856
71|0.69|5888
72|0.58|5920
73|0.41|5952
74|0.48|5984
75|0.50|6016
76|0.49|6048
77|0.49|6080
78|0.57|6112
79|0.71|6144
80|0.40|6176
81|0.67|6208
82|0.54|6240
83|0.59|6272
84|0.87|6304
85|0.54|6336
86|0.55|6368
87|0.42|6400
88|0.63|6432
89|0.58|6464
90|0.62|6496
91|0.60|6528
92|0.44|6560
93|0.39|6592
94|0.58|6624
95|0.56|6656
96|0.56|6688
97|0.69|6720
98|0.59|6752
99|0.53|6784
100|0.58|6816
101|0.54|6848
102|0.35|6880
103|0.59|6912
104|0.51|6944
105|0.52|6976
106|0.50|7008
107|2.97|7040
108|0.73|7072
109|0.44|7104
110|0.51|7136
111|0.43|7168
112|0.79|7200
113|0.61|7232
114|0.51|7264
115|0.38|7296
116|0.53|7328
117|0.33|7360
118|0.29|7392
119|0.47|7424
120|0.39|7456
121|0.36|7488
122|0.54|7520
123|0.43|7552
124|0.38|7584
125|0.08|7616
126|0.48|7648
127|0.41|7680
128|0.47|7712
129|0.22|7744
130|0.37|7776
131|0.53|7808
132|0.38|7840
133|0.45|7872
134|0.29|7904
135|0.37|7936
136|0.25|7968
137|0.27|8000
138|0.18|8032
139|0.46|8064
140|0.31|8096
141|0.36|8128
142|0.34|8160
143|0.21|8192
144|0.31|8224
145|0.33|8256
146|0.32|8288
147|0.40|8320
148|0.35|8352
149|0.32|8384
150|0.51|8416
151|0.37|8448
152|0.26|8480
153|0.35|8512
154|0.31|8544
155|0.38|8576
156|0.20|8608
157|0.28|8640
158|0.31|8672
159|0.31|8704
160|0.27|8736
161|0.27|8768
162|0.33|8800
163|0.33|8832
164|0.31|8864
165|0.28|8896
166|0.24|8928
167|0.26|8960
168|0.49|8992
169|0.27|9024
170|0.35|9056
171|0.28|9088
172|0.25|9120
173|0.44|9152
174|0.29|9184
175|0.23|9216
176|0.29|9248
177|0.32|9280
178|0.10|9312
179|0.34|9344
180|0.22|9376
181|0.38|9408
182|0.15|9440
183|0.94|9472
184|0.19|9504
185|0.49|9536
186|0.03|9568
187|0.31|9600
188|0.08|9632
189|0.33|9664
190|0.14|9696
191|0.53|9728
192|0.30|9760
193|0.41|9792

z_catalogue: 0.073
